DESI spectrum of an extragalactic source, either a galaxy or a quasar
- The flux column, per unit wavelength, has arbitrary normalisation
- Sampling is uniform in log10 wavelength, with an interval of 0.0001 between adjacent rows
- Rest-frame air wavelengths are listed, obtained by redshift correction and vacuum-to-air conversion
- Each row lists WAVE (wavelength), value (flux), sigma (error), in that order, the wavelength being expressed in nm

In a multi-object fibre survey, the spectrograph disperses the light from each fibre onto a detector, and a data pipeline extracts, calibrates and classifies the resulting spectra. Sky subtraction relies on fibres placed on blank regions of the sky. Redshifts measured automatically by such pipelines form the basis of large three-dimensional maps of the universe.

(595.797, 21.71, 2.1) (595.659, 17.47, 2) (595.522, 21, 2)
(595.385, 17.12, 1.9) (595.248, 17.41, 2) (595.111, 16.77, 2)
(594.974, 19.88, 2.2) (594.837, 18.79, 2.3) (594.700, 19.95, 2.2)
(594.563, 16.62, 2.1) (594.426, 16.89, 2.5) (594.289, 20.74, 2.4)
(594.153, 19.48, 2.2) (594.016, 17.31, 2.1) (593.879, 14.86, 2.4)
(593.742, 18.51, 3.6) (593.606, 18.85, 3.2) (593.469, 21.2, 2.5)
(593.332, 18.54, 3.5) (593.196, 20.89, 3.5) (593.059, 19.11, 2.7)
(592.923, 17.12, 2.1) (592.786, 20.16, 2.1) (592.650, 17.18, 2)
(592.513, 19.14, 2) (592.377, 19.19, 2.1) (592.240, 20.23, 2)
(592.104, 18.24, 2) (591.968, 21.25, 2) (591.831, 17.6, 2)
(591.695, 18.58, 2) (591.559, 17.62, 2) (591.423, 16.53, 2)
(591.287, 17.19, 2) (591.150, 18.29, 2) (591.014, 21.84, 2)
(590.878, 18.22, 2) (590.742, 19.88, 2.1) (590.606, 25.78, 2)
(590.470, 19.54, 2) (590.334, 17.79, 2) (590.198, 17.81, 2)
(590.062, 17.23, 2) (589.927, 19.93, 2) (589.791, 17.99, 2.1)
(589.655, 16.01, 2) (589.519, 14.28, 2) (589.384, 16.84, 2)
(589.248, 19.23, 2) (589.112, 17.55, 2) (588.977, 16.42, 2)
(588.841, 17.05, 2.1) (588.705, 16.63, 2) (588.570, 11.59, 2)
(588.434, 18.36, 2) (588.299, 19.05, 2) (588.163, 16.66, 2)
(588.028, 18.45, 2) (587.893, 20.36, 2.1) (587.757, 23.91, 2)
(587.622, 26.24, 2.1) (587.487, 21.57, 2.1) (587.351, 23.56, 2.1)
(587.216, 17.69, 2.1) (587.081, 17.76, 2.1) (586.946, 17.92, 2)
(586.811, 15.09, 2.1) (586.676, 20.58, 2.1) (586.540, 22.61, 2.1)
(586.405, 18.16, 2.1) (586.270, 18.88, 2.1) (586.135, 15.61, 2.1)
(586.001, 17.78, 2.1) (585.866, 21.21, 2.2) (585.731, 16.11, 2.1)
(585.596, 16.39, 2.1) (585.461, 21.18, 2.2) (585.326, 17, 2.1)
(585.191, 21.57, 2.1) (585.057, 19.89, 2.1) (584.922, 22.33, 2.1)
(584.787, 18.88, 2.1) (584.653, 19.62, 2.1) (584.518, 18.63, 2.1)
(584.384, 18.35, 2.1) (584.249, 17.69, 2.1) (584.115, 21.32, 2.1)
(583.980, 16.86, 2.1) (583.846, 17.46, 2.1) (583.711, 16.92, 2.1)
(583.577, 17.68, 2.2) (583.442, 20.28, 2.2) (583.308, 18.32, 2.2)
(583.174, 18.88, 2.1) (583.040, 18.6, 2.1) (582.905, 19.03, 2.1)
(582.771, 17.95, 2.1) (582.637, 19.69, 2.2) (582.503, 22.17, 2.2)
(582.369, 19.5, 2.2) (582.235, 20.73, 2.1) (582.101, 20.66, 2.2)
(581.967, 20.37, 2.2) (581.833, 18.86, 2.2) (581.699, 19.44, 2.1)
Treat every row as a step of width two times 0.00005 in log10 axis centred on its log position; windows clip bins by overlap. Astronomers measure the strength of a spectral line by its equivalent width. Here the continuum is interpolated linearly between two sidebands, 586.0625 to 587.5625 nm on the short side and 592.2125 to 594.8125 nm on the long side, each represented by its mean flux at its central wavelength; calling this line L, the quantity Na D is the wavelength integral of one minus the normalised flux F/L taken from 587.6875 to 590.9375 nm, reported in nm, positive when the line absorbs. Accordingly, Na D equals 0.128 nm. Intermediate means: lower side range 19.1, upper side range 18.7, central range 18.2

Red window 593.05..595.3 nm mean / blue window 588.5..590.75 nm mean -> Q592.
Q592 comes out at 1.1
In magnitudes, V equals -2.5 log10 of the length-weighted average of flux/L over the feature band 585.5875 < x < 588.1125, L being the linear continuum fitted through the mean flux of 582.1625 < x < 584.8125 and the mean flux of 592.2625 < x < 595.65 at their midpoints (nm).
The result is -0.04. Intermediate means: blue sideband 18.9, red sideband 18.6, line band 19.5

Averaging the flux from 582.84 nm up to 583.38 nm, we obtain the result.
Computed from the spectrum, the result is 18.7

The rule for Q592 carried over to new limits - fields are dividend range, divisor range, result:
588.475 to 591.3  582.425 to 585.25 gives 0.94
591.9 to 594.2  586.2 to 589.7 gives 1.02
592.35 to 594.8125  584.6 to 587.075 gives 0.99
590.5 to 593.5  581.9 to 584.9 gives 1.01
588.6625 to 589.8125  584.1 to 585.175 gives 0.86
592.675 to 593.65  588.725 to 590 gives 1.12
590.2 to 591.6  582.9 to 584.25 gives 1.04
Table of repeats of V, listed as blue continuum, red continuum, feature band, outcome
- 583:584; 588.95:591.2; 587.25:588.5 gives -0.13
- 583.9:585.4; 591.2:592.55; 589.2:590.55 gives 0.06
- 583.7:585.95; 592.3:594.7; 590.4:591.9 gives -0.03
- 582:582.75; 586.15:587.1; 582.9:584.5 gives 0.08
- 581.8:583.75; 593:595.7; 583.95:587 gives 0.02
